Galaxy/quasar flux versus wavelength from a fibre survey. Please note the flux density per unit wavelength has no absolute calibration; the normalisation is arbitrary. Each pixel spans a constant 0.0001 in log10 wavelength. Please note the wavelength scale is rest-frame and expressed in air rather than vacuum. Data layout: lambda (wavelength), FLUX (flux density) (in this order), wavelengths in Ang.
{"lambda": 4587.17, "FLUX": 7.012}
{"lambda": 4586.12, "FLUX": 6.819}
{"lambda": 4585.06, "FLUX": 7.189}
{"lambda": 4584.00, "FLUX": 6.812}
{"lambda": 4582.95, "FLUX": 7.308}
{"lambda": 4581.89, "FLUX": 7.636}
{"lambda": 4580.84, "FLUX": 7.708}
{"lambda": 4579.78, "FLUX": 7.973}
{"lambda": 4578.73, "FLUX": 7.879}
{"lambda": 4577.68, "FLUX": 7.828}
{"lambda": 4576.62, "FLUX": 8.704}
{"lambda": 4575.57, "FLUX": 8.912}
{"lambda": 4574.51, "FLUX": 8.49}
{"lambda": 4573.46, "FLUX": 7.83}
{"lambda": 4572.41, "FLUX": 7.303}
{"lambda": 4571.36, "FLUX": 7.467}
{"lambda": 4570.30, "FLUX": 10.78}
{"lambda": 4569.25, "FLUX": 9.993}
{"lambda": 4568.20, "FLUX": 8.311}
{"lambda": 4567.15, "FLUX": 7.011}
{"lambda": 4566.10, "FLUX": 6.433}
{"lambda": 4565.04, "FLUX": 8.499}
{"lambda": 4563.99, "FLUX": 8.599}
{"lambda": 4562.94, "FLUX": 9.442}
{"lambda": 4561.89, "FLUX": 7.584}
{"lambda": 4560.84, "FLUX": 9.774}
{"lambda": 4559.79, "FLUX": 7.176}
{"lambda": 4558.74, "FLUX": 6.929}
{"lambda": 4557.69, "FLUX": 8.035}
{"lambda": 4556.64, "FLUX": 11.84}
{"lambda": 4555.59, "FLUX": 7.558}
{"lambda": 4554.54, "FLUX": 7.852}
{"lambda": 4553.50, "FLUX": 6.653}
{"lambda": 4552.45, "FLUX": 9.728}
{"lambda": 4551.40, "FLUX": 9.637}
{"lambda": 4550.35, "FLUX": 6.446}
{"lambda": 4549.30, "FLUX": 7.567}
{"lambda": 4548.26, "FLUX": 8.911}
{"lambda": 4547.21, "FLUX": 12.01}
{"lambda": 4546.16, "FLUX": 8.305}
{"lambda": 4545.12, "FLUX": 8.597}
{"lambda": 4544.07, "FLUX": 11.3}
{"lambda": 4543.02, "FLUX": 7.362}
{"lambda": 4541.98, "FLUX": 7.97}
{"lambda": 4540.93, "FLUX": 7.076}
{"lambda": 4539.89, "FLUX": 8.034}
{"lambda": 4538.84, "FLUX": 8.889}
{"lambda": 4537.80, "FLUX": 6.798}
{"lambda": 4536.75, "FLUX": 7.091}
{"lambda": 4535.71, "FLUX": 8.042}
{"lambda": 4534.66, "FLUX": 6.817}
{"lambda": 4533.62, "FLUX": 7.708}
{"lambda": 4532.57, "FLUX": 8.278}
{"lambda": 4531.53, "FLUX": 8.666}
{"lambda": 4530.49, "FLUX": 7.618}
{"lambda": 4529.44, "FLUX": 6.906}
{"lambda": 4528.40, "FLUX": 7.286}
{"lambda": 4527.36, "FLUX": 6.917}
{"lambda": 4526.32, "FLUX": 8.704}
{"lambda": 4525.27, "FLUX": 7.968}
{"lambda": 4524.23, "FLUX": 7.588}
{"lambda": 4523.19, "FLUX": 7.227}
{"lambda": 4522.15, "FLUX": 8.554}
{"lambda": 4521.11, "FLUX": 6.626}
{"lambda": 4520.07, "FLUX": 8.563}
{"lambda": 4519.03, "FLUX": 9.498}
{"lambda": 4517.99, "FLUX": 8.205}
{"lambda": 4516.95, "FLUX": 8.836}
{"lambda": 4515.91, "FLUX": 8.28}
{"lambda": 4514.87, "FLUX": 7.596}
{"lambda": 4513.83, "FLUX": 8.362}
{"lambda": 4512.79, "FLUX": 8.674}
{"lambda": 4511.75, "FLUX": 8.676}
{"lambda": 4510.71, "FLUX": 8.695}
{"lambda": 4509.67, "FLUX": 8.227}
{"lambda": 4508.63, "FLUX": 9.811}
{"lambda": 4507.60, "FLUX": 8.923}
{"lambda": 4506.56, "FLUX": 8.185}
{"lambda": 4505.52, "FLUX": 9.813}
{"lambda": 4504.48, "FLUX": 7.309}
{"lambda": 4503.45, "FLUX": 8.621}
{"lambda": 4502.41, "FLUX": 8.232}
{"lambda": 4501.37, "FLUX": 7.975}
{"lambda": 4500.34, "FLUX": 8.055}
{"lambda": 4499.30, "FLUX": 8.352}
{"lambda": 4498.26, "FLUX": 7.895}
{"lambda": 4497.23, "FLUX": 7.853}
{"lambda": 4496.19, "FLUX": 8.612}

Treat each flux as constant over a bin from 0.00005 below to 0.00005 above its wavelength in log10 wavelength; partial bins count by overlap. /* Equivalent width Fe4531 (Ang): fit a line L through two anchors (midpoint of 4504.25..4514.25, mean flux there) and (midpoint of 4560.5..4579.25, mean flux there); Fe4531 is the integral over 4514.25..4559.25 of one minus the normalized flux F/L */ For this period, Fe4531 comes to 2.1 Ang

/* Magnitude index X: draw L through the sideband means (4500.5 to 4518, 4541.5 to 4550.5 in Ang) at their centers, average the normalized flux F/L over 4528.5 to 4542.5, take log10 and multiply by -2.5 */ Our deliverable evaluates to 0.14 mag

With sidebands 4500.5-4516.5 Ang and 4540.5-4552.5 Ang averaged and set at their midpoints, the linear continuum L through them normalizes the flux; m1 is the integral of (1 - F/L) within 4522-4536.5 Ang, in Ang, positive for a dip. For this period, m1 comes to 1.5 Ang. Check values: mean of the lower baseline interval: 8.48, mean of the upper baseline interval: 8.71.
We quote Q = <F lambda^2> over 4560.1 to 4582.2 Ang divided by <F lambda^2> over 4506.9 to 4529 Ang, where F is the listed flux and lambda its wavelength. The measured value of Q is 1.0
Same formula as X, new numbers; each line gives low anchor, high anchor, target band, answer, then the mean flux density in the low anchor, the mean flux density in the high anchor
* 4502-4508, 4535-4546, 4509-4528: 0.02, 8.51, 8.1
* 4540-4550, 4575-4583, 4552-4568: 0.03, 8.72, 8.03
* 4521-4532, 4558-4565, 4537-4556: -0.05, 7.68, 8.26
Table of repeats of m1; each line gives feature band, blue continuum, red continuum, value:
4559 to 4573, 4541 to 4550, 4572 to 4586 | -0.19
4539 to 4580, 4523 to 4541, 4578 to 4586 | -4.61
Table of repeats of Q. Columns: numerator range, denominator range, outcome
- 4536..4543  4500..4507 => 0.93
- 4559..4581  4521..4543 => 1.10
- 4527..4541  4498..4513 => 0.91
